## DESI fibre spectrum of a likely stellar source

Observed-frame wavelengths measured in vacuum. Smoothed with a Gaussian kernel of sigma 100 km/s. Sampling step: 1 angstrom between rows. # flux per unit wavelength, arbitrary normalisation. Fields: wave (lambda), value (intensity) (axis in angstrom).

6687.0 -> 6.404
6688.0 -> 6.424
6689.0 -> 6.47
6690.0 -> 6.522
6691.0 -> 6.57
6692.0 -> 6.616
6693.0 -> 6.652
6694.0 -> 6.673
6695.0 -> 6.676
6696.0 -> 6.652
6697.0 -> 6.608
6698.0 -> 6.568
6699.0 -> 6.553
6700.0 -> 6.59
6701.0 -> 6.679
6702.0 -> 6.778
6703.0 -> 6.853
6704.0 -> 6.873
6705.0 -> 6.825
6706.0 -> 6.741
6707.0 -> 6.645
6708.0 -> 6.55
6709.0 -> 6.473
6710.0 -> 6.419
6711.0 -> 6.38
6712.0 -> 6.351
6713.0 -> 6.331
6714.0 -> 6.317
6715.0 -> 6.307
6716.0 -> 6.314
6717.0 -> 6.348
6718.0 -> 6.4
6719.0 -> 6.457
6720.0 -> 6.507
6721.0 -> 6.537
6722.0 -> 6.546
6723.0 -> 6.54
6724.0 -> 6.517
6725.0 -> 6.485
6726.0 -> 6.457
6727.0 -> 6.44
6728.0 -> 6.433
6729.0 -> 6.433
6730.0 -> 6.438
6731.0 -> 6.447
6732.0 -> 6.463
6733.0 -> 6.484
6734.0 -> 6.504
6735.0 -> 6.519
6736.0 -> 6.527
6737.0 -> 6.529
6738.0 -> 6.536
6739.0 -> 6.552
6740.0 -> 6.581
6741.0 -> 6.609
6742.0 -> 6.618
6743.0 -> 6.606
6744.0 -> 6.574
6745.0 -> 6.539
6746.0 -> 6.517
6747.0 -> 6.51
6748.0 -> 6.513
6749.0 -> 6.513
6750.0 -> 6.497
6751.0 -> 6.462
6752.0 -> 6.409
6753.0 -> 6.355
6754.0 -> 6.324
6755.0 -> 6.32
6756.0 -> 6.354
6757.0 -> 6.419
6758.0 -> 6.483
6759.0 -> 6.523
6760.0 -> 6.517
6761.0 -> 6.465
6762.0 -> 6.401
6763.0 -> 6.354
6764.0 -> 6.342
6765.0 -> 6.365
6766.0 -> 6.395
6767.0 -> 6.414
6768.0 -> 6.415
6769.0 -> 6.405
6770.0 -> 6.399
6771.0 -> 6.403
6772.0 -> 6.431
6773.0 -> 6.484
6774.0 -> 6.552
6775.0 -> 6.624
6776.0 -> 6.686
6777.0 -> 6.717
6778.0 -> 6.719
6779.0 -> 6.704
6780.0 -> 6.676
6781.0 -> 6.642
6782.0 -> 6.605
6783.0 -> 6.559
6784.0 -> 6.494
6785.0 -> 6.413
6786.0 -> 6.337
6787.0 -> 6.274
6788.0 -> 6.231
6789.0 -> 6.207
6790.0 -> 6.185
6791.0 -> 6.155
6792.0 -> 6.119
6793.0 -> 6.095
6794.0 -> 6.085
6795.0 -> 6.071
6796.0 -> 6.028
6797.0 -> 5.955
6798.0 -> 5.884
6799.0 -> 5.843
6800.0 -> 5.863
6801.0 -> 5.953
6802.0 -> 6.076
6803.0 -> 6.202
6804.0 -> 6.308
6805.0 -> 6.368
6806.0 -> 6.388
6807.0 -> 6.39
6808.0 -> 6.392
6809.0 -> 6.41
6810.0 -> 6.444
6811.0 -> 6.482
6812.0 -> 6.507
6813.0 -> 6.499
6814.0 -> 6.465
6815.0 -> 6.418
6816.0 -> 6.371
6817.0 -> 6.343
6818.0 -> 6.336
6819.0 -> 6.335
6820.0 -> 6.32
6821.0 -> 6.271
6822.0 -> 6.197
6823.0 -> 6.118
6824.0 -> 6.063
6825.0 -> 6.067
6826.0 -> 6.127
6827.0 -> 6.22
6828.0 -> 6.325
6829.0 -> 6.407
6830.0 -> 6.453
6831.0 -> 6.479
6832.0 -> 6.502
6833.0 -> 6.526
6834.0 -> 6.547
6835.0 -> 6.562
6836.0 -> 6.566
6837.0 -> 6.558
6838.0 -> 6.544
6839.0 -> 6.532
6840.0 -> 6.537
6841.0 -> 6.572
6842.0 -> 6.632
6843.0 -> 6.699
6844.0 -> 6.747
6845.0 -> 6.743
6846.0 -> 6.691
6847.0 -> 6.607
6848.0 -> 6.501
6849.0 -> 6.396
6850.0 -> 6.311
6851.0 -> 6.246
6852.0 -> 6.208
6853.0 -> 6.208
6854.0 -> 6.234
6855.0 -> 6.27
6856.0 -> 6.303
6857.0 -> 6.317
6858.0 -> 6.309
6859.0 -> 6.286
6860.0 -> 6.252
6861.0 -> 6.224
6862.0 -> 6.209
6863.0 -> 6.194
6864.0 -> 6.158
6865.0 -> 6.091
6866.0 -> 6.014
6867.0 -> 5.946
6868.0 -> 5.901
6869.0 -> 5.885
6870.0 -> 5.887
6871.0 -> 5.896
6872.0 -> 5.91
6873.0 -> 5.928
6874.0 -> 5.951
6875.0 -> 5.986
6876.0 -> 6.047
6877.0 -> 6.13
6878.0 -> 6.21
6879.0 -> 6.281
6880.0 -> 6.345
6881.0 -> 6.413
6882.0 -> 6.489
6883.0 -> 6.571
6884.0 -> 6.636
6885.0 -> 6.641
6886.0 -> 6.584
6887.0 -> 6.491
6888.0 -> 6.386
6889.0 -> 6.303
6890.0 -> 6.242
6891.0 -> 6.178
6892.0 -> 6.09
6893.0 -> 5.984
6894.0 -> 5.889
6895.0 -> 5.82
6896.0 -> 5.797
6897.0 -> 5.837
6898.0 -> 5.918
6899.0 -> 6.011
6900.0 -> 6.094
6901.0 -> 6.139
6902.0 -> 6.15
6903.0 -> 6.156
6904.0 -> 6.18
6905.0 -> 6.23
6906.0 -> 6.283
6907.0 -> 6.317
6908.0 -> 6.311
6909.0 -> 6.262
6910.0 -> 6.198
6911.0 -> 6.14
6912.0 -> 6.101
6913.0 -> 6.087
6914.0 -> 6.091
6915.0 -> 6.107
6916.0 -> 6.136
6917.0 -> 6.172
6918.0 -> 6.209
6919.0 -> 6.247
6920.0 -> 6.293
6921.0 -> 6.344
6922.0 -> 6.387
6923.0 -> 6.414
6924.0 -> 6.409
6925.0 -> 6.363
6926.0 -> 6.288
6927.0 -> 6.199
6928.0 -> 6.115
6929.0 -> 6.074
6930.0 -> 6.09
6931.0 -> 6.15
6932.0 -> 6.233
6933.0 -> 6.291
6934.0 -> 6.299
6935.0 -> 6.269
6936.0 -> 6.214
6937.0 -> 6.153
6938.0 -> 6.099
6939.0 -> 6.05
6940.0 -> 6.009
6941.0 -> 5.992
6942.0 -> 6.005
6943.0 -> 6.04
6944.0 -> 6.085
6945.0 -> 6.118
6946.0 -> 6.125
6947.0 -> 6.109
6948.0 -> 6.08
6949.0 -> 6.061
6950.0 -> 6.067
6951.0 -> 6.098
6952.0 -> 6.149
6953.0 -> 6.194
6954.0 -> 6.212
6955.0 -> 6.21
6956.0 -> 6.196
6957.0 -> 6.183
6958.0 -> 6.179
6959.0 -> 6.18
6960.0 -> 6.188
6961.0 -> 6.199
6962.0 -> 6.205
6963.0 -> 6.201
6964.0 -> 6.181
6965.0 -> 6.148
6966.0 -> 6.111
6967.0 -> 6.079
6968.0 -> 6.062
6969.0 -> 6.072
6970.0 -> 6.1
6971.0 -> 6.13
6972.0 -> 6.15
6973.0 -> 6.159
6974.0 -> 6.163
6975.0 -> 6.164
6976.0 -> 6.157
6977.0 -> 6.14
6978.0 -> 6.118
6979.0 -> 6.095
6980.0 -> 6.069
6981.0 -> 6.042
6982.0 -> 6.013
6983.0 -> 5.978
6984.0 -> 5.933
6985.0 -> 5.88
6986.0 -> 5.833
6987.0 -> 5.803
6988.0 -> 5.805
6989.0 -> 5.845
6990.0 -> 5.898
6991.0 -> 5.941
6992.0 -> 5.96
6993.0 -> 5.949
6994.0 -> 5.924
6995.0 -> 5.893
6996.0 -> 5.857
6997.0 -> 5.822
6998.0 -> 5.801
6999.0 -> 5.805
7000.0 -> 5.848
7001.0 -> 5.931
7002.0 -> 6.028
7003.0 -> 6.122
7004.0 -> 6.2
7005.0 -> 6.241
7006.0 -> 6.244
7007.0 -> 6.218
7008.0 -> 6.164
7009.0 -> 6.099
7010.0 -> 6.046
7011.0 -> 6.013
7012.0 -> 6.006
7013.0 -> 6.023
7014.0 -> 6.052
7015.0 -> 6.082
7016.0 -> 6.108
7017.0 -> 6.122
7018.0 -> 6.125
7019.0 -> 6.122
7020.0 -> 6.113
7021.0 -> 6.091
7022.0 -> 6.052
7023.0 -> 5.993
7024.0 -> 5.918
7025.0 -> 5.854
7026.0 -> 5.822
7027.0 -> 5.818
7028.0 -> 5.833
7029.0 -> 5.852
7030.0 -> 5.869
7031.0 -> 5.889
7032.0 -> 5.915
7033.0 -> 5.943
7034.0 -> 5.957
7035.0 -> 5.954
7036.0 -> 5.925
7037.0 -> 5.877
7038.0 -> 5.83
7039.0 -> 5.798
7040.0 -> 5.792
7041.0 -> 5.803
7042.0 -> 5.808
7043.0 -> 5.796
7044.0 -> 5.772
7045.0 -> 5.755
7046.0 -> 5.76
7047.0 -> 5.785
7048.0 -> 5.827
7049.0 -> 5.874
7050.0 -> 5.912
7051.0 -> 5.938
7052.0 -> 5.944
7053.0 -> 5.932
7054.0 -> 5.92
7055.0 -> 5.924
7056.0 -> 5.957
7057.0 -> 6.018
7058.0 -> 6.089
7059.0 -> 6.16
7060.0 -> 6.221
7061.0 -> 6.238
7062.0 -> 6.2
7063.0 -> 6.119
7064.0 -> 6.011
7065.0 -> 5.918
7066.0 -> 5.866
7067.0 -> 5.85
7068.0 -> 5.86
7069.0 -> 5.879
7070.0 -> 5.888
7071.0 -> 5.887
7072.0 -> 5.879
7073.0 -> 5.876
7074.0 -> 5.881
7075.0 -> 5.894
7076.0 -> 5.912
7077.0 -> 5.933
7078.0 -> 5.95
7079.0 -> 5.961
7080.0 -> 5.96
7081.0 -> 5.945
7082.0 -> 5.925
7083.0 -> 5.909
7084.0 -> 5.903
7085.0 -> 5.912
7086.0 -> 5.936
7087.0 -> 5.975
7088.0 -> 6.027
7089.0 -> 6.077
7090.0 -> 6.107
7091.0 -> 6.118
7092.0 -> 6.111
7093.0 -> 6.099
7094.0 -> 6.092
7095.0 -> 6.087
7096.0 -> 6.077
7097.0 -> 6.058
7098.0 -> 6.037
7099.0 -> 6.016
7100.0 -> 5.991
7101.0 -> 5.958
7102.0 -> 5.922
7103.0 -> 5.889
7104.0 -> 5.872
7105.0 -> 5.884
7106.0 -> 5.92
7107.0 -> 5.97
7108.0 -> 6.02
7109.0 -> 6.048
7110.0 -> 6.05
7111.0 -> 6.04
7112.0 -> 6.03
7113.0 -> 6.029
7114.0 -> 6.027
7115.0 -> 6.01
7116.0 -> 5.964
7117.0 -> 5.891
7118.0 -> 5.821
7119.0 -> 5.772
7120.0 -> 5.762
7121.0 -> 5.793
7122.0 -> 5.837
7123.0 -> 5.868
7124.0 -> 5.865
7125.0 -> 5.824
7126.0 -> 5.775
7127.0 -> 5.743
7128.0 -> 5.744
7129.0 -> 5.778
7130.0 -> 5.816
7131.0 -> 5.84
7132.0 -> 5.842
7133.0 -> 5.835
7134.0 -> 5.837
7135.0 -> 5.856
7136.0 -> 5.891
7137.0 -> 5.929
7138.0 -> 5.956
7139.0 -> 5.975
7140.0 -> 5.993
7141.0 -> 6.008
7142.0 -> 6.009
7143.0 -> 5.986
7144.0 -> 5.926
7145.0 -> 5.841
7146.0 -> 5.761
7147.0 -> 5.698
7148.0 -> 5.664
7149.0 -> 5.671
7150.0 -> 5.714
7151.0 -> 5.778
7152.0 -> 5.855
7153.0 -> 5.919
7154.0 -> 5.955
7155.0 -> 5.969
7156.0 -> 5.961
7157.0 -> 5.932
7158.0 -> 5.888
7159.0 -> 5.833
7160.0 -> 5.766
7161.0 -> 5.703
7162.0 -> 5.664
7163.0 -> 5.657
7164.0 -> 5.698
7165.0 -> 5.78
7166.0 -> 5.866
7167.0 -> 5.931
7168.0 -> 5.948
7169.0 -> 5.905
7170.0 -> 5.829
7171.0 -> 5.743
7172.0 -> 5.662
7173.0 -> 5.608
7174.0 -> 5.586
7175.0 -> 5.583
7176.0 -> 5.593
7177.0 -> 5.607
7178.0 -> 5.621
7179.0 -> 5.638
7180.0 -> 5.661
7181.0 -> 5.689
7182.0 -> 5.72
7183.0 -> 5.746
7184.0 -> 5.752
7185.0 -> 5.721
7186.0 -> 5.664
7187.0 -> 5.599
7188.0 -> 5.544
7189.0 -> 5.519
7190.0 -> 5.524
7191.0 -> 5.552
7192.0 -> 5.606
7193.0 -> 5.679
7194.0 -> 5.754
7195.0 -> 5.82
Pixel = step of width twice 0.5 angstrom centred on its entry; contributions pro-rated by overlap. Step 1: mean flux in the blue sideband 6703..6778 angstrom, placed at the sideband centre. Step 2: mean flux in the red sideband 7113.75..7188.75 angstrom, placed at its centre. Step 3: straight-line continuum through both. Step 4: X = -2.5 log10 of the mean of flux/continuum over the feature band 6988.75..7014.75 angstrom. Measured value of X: 0.01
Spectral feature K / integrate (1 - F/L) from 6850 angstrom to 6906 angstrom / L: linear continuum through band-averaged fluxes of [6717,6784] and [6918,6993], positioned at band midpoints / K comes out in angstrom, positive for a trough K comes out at 0.9 angstrom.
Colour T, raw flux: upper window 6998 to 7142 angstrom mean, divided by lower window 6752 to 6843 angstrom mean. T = 0.9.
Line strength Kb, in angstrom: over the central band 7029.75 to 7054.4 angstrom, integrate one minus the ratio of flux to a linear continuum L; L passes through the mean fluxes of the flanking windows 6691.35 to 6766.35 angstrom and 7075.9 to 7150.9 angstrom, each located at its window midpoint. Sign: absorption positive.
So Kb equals 0.69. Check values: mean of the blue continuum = 6.51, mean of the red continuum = 5.92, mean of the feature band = 5.86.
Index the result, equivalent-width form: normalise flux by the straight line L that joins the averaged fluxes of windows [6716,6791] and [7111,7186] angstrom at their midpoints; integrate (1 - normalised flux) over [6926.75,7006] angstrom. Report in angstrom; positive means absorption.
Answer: 0.6 angstrom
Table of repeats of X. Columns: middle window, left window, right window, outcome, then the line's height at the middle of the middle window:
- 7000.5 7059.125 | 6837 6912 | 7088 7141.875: 0.015 mag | 6.05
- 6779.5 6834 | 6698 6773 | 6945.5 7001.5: 0.012 mag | 6.36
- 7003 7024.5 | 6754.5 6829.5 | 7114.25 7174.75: -0.014 mag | 6.02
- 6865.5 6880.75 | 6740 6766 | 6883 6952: 0.040 mag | 6.26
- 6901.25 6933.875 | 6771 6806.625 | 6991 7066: -0.016 mag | 6.13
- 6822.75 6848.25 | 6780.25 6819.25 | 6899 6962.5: -0.039 mag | 6.25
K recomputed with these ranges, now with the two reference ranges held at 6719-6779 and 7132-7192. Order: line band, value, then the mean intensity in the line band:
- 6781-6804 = 0.84 angstrom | 6.18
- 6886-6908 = 0.35 angstrom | 6.13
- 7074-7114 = -0.67 angstrom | 5.99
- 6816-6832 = 0.19 angstrom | 6.28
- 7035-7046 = 0.30 angstrom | 5.82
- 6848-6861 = 0.04 angstrom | 6.28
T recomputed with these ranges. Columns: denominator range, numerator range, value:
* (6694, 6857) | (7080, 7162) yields 0.92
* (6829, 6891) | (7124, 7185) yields 0.92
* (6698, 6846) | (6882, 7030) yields 0.95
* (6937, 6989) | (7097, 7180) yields 0.96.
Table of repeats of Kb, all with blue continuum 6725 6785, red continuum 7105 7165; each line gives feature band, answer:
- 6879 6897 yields 0.01 angstrom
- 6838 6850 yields -0.46 angstrom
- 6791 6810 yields 0.82 angstrom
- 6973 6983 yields 0.04 angstrom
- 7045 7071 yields 0.16 angstrom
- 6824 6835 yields 0.02 angstrom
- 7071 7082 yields 0.08 angstrom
